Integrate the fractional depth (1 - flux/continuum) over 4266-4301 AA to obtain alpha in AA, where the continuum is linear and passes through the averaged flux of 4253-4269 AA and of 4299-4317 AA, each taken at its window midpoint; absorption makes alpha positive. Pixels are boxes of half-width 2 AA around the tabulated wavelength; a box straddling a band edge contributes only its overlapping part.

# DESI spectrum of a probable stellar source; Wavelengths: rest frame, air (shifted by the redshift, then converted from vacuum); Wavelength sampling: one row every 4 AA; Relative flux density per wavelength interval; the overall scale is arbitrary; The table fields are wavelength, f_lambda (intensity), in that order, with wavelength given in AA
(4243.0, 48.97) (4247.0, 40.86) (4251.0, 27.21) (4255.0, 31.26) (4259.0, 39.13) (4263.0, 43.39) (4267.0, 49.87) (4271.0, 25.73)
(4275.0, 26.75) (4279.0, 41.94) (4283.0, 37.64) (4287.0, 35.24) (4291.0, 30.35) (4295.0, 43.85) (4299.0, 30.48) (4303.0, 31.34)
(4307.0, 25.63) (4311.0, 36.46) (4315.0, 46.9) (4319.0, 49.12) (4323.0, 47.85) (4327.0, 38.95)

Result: 2.3 AA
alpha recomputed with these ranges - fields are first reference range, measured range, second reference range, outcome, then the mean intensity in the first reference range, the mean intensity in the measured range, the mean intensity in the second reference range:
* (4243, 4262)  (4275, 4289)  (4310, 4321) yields 1.3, 36.6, 36.6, 44.9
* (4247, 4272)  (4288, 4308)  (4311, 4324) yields 4.7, 36.9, 32.8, 46.2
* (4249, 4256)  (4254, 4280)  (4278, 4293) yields -4.1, 28.9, 36.9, 35.9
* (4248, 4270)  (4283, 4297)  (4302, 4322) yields 0.6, 37.7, 36.6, 38.7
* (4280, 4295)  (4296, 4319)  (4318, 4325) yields 4.1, 36.2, 35.9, 48.4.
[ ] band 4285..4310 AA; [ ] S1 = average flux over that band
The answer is 33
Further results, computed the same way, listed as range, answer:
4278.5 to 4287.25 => 38.3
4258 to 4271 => 41.7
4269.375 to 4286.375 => 33.4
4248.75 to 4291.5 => 35.5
